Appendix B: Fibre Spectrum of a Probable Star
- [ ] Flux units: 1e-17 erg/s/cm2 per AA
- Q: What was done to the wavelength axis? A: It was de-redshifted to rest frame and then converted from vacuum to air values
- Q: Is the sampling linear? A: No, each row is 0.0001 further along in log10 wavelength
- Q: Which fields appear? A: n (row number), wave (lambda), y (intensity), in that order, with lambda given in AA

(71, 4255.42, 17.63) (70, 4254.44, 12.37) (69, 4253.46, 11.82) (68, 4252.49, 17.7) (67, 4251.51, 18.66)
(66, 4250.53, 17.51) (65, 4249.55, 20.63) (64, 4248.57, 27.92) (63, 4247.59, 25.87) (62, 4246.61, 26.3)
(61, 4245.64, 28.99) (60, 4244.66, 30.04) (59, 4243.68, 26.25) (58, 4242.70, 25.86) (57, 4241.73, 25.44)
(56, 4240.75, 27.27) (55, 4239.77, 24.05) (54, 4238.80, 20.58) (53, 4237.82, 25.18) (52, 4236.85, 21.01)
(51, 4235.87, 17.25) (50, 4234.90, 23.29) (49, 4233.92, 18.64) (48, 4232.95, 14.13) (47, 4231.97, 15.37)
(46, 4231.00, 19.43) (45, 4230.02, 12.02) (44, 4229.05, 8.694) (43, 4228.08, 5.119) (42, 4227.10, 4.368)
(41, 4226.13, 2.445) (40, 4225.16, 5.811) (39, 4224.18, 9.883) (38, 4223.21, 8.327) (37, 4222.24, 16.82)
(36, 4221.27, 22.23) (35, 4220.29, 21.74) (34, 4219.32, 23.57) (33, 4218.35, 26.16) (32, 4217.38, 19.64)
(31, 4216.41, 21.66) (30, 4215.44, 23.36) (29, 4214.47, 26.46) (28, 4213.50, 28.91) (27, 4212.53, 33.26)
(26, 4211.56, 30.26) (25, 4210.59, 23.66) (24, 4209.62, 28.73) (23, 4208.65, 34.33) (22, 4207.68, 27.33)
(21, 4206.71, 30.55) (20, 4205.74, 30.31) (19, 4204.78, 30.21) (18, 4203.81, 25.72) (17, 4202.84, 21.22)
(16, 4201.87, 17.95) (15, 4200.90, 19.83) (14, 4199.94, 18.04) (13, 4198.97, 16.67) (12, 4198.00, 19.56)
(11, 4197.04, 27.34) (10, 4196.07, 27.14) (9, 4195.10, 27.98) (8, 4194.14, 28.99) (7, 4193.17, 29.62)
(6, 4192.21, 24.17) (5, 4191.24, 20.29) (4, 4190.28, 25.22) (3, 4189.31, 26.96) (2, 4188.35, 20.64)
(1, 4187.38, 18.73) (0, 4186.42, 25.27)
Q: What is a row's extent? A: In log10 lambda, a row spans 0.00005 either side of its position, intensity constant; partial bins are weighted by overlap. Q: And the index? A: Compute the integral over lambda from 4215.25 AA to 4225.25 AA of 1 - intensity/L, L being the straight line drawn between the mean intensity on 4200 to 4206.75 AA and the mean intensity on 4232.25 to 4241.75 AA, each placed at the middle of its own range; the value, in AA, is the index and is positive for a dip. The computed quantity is 2.0 AA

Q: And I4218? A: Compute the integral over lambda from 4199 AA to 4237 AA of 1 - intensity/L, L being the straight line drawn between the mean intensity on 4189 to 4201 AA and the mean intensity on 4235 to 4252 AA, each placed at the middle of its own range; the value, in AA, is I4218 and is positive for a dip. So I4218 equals 6.2 AA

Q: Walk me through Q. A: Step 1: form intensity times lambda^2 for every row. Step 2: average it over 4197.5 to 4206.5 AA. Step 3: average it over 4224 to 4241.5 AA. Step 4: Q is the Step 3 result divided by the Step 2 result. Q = 0.70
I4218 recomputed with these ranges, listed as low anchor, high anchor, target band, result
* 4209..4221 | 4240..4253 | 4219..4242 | 8.1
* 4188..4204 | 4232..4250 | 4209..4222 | -1.0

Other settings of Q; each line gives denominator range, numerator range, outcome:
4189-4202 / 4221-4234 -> 0.48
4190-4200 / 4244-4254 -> 0.95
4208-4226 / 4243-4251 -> 1.17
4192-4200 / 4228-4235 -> 0.60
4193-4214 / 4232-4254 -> 0.87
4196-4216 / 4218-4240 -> 0.62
